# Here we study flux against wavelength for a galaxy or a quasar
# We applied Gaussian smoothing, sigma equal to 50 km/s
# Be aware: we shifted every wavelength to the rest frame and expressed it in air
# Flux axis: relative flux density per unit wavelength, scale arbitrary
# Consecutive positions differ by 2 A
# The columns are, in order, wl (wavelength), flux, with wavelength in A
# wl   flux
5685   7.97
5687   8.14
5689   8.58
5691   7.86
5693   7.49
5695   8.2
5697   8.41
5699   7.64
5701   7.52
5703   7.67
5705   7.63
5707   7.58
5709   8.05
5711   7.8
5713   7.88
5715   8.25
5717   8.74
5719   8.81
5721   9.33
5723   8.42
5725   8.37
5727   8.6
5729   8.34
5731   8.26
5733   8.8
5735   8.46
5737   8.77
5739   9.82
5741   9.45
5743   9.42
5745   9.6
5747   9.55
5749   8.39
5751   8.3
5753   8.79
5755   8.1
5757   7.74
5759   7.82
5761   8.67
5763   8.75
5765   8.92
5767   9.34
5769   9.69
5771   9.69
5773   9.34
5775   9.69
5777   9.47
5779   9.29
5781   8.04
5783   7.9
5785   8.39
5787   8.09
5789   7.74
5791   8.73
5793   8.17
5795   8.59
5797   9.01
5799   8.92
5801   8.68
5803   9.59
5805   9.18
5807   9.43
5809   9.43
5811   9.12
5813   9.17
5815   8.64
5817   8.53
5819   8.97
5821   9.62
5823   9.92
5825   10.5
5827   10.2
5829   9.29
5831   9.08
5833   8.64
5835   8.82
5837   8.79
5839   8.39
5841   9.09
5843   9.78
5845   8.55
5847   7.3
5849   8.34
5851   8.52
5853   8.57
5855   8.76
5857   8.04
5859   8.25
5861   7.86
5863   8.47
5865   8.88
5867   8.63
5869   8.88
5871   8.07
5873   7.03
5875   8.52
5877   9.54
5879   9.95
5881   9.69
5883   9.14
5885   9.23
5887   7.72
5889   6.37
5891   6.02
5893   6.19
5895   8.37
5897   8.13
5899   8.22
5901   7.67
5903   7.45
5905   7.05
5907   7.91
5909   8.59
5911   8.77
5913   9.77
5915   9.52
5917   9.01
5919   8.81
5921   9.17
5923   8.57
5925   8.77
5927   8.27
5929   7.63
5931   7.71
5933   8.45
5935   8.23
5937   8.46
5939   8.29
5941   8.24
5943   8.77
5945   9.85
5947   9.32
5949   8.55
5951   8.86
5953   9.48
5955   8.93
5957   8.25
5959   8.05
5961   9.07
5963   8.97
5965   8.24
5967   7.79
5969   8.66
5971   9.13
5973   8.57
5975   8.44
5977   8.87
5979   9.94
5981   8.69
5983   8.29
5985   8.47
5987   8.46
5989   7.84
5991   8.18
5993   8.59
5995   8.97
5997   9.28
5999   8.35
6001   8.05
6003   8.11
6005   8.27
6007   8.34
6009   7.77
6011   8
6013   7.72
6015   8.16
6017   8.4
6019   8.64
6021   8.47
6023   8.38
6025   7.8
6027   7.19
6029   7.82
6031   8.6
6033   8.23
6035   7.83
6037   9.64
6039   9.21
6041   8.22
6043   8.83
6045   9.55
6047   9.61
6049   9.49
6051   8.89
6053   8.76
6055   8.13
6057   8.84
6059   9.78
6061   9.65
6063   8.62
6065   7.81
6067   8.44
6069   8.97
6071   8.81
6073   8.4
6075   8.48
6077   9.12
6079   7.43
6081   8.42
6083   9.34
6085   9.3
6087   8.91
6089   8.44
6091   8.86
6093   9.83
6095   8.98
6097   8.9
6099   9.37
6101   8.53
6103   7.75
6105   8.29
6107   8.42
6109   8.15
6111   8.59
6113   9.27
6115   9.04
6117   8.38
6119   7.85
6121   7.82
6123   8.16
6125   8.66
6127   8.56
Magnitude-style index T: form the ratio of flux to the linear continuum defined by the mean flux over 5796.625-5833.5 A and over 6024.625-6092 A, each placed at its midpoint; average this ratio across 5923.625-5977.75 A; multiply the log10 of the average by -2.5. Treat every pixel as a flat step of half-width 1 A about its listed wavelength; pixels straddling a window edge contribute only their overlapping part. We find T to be 0.05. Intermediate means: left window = 9.27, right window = 8.7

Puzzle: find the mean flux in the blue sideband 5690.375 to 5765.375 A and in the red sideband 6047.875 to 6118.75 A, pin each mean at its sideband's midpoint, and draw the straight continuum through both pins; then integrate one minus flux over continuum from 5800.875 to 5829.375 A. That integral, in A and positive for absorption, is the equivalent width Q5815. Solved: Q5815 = -2.9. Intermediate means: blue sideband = 8.43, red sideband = 8.75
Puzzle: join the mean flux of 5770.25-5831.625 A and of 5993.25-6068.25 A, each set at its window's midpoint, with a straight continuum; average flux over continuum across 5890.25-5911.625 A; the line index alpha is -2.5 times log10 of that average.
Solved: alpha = 0.15 mag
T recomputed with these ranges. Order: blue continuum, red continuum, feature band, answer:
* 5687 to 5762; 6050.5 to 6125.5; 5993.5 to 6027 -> 0.04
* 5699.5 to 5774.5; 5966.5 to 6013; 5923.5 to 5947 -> 0.00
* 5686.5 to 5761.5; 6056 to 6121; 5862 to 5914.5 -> 0.04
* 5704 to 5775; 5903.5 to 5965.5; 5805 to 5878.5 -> -0.02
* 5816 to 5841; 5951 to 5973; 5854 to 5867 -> 0.09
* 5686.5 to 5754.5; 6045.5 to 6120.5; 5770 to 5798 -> -0.03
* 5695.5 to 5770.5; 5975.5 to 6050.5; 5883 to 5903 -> 0.12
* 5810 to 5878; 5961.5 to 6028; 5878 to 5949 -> 0.03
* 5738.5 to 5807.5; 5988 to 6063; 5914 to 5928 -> -0.03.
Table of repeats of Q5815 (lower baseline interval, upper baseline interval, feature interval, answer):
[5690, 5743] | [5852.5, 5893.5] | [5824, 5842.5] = -2.0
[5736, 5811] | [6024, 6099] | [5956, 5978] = 0.6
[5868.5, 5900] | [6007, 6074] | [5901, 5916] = -0.3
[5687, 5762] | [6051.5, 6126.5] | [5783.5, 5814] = -1.2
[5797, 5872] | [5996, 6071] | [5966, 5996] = 0.1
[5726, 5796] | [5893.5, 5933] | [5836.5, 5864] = 0.2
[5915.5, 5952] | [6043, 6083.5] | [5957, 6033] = 2.8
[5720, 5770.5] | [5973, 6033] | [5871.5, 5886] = -0.7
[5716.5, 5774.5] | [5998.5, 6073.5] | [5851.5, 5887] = 0.2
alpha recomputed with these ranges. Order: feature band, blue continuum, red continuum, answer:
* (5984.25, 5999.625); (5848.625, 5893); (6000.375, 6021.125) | -0.04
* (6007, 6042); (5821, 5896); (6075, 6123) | 0.05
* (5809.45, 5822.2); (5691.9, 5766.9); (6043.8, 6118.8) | -0.06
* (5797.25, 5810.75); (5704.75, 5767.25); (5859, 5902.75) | -0.10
